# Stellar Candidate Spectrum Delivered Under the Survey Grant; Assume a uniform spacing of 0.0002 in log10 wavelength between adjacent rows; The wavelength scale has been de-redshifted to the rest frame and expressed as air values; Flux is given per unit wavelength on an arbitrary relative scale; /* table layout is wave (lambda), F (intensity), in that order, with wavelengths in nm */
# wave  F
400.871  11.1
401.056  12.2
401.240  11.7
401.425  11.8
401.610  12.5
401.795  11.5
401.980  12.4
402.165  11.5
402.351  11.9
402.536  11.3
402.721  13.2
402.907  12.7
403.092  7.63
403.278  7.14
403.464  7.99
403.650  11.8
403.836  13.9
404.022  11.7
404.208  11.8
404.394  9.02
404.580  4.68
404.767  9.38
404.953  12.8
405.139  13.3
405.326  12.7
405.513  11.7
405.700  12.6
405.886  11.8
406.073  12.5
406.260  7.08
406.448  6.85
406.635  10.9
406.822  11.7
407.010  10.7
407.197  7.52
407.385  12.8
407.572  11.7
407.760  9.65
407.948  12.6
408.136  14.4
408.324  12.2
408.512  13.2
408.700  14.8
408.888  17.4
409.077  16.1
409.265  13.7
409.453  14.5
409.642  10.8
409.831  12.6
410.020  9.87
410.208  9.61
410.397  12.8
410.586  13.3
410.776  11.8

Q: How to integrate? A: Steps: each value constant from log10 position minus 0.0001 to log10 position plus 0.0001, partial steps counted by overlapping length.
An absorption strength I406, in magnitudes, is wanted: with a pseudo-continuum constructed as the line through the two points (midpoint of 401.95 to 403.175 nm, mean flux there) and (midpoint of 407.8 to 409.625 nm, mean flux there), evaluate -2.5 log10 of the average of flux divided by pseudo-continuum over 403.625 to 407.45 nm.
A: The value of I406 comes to 0.18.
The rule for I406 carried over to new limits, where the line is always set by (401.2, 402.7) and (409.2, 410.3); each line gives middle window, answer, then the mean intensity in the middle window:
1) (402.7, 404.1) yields 0.122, 10.6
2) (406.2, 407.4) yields 0.238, 9.51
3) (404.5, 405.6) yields 0.099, 10.8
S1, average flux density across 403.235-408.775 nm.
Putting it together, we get 11.1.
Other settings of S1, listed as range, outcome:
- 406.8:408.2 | 11.3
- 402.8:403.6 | 9.09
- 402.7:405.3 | 10.5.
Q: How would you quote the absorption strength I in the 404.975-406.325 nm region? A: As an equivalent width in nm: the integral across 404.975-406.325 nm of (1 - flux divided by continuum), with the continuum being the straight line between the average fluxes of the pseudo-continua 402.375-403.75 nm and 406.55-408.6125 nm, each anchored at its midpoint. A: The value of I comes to -0.09 nm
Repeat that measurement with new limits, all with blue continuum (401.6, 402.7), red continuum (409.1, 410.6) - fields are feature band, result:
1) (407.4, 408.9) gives -0.098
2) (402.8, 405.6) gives 0.335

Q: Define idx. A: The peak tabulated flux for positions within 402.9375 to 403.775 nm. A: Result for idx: 11.8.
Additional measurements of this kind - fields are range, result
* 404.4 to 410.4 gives 17.4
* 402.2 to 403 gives 13.2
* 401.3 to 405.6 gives 13.9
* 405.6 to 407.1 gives 12.6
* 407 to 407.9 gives 12.8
